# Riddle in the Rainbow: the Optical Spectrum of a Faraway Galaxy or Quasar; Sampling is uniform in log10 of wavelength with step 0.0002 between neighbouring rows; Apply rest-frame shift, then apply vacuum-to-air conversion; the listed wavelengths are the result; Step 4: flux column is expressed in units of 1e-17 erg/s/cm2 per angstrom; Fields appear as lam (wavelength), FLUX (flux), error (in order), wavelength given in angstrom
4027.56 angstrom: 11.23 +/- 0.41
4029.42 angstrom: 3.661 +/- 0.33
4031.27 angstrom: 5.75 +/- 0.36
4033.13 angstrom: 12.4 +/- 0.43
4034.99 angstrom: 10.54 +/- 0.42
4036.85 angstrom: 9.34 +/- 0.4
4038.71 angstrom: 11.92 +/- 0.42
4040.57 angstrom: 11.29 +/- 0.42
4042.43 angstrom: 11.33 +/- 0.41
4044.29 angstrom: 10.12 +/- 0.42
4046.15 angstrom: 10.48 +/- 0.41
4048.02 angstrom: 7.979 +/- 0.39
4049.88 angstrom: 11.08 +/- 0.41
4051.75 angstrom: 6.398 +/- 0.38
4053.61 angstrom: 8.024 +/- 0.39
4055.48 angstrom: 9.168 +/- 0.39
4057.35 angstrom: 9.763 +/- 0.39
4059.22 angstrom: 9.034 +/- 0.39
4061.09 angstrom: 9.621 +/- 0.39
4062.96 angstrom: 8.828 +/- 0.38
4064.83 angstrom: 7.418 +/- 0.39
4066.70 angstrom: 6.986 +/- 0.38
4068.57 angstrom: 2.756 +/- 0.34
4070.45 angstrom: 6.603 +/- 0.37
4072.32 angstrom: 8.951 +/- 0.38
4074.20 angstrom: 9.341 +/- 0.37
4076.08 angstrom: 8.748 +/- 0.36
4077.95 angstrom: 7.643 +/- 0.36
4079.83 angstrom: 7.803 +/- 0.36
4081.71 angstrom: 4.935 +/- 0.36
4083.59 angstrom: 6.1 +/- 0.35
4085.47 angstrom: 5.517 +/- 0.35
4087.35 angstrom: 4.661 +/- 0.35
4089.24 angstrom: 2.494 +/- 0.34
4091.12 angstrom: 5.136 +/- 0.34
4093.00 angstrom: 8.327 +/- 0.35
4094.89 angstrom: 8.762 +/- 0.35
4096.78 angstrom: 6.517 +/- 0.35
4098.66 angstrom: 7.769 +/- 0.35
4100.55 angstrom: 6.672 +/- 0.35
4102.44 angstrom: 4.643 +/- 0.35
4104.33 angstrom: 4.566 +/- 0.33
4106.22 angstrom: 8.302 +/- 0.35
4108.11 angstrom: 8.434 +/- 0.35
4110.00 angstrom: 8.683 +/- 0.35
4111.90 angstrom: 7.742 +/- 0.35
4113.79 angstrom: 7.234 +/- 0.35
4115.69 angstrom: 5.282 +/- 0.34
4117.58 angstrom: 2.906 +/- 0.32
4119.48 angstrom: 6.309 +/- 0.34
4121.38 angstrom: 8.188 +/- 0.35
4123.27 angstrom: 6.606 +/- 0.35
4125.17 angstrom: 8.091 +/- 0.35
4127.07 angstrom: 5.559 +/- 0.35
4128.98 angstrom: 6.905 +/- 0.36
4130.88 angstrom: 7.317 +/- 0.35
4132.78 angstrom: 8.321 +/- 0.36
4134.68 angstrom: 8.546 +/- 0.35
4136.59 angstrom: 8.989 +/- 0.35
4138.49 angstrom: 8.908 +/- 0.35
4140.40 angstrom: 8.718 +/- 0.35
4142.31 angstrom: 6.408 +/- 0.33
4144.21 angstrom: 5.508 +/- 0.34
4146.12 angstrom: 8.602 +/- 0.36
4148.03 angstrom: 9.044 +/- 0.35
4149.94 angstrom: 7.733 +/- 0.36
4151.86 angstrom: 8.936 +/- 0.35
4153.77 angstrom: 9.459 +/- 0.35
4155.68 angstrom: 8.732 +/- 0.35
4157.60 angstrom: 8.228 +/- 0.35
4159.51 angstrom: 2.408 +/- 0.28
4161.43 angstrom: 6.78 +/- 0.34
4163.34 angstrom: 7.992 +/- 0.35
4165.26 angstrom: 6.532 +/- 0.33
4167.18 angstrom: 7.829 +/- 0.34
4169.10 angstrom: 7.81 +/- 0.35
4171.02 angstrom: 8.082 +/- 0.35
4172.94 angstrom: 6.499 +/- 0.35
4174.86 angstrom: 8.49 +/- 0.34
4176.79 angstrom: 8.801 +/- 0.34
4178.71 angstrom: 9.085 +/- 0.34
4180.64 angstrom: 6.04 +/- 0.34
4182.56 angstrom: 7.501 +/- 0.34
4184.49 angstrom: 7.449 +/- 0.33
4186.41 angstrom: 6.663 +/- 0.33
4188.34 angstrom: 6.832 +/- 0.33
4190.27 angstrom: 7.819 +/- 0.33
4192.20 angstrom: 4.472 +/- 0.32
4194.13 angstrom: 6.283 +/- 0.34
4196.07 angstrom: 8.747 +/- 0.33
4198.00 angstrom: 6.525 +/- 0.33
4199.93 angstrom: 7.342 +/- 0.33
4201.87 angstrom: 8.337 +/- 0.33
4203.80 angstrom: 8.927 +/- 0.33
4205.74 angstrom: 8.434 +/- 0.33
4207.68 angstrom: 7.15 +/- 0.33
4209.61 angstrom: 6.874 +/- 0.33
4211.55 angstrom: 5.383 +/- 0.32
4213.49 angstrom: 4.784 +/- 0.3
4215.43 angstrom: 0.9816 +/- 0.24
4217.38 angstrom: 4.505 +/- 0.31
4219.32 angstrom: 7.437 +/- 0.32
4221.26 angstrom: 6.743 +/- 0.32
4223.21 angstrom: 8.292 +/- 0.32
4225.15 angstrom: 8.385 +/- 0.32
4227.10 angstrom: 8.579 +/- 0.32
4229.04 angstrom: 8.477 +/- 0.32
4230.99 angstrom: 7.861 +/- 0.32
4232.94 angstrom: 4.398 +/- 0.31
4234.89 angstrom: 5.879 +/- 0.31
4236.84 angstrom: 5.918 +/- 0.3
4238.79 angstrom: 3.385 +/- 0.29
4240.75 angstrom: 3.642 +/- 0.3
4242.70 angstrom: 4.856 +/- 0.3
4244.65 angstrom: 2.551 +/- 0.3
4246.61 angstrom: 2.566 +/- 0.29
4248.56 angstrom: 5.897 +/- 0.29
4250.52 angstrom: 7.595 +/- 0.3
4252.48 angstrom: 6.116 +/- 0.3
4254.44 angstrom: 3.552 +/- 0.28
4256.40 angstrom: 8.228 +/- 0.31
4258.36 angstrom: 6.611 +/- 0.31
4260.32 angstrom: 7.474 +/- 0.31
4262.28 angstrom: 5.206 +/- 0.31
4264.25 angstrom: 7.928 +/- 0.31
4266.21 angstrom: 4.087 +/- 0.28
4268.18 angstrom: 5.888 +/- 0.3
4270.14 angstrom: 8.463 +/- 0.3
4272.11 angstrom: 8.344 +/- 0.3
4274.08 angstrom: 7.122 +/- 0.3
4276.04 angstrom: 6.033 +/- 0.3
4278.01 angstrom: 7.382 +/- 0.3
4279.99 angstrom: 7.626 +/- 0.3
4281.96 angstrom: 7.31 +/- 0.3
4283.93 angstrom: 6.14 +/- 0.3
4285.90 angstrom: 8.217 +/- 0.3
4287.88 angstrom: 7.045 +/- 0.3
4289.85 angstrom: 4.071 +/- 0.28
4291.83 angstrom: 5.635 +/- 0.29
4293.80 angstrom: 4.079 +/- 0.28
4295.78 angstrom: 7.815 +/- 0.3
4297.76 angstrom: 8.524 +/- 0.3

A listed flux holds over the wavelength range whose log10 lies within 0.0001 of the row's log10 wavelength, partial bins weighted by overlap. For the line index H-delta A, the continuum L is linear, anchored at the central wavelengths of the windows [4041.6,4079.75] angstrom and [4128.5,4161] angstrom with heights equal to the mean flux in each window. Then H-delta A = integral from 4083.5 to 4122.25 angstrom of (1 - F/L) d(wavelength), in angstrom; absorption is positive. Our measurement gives 8.3 angstrom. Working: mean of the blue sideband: 8.49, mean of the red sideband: 7.81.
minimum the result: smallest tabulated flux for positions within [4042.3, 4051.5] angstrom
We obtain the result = 7.979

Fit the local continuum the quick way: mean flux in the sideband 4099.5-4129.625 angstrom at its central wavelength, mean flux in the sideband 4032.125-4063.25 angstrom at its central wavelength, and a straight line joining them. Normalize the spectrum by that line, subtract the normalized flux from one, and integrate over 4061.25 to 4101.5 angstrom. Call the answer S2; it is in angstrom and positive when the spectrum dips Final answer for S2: 6.9 angstrom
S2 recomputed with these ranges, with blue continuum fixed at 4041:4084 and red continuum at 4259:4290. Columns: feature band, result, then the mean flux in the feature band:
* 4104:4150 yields 2.89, 7.35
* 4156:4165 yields 1.28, 6.53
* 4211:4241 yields 4.99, 5.98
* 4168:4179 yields -0.79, 8.07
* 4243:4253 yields 3.04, 4.89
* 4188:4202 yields 0.76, 6.97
